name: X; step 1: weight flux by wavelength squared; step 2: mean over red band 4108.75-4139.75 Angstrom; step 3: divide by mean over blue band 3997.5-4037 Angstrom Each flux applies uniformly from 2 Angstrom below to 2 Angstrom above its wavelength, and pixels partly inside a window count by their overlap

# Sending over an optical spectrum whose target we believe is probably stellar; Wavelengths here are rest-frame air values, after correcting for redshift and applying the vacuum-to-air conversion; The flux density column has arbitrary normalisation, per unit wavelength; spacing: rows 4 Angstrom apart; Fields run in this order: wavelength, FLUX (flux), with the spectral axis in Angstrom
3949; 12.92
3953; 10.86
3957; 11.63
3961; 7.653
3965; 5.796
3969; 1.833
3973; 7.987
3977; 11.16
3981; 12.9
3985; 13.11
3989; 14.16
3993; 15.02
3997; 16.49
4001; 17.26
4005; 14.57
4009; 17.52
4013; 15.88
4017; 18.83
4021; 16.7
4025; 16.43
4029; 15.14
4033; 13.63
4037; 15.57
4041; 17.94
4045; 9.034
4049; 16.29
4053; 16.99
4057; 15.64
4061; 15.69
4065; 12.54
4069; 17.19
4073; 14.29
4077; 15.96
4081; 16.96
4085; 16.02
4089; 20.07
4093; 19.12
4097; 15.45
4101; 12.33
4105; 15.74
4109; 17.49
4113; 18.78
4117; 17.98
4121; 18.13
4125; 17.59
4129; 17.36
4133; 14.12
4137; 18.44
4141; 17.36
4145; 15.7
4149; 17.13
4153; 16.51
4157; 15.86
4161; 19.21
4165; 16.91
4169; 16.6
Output 1.14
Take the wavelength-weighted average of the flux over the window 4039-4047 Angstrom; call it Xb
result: 13.5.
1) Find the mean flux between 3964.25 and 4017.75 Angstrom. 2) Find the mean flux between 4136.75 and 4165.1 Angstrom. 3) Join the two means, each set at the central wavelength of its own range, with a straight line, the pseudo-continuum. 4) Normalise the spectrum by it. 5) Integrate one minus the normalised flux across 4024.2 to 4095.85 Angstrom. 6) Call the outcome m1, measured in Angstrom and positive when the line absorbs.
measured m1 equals -4.7 Angstrom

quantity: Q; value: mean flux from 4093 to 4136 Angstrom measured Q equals 16.7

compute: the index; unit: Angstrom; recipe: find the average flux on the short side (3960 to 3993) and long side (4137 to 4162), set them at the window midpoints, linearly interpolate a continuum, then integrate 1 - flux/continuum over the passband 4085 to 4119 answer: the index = -4.7 Angstrom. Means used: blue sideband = 9.72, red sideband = 17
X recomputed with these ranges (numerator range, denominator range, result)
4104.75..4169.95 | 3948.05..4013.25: 1.53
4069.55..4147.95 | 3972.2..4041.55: 1.17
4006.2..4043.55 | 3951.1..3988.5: 1.77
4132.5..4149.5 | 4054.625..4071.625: 1.14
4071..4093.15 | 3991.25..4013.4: 1.09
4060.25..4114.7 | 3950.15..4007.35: 1.49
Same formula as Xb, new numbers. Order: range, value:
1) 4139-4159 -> 16.5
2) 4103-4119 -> 17.5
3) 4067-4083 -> 16.1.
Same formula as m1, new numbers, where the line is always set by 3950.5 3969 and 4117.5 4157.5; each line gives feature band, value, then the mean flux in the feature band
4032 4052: -3.9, 14.7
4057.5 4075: -2.0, 15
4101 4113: -0.6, 16.3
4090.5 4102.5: -0.9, 16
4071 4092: -3.8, 16.8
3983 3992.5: -4.1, 13.9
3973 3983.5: -2.4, 11.3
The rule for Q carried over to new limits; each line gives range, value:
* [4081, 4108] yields 16.5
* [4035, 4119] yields 16.1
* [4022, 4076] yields 15.2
